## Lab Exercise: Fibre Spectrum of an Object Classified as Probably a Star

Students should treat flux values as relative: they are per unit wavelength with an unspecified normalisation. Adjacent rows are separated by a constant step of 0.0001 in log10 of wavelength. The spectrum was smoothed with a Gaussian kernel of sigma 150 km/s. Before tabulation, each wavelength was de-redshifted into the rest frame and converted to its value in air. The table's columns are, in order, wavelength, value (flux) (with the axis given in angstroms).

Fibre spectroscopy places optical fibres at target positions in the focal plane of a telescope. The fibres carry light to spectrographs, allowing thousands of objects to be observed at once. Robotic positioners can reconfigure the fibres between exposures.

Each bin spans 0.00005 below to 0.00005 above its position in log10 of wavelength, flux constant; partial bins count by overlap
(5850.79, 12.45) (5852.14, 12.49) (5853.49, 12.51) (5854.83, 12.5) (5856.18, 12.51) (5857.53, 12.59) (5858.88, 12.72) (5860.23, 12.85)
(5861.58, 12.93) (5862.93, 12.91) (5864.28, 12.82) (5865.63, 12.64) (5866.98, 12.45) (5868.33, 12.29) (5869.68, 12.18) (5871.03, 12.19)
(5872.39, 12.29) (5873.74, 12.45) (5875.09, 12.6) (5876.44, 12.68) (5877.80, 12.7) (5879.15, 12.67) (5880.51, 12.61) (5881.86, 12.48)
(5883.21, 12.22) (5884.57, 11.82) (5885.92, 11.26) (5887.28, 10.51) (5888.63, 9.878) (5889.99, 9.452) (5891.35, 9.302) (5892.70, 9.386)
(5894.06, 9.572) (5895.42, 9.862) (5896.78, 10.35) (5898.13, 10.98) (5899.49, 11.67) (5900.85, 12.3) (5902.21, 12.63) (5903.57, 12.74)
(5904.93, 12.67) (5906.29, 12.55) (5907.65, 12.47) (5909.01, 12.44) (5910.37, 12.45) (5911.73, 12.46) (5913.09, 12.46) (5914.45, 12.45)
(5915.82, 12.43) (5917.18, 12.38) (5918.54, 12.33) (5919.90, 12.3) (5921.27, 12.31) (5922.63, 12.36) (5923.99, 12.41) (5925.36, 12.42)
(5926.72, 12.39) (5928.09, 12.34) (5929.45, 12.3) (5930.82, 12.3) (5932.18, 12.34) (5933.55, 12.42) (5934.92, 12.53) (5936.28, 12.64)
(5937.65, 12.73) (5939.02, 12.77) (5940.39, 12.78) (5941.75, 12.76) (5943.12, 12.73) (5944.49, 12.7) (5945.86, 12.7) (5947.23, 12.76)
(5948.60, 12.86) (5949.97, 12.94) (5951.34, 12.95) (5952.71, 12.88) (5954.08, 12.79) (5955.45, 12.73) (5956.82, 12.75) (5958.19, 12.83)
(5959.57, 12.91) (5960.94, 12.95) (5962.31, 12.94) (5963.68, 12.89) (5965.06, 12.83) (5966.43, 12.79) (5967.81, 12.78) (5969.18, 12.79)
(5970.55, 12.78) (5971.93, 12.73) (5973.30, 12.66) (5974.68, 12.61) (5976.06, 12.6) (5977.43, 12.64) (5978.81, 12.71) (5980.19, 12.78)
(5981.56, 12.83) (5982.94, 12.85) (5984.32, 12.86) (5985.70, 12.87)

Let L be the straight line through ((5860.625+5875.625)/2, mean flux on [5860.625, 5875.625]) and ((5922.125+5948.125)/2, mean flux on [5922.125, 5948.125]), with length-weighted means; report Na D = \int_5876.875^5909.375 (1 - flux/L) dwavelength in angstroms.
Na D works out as 2.8 angstroms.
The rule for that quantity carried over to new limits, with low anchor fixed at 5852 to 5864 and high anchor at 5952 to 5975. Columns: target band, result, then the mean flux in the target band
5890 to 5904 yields 2.1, 10.8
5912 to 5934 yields 0.7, 12.4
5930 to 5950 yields 0.2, 12.6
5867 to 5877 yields 0.2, 12.4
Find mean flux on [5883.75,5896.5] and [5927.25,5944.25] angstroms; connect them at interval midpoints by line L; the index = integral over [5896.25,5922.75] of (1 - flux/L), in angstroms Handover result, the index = -2.58 angstroms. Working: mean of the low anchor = 10.1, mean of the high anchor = 12.6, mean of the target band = 12.2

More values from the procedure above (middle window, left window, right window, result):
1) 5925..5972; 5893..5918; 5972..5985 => -1.2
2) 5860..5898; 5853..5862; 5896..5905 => 1.8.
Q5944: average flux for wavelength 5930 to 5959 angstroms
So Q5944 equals 12.7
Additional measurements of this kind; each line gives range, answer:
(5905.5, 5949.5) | 12.5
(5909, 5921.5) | 12.4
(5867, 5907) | 11.6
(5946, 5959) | 12.8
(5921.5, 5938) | 12.4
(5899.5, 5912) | 12.5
